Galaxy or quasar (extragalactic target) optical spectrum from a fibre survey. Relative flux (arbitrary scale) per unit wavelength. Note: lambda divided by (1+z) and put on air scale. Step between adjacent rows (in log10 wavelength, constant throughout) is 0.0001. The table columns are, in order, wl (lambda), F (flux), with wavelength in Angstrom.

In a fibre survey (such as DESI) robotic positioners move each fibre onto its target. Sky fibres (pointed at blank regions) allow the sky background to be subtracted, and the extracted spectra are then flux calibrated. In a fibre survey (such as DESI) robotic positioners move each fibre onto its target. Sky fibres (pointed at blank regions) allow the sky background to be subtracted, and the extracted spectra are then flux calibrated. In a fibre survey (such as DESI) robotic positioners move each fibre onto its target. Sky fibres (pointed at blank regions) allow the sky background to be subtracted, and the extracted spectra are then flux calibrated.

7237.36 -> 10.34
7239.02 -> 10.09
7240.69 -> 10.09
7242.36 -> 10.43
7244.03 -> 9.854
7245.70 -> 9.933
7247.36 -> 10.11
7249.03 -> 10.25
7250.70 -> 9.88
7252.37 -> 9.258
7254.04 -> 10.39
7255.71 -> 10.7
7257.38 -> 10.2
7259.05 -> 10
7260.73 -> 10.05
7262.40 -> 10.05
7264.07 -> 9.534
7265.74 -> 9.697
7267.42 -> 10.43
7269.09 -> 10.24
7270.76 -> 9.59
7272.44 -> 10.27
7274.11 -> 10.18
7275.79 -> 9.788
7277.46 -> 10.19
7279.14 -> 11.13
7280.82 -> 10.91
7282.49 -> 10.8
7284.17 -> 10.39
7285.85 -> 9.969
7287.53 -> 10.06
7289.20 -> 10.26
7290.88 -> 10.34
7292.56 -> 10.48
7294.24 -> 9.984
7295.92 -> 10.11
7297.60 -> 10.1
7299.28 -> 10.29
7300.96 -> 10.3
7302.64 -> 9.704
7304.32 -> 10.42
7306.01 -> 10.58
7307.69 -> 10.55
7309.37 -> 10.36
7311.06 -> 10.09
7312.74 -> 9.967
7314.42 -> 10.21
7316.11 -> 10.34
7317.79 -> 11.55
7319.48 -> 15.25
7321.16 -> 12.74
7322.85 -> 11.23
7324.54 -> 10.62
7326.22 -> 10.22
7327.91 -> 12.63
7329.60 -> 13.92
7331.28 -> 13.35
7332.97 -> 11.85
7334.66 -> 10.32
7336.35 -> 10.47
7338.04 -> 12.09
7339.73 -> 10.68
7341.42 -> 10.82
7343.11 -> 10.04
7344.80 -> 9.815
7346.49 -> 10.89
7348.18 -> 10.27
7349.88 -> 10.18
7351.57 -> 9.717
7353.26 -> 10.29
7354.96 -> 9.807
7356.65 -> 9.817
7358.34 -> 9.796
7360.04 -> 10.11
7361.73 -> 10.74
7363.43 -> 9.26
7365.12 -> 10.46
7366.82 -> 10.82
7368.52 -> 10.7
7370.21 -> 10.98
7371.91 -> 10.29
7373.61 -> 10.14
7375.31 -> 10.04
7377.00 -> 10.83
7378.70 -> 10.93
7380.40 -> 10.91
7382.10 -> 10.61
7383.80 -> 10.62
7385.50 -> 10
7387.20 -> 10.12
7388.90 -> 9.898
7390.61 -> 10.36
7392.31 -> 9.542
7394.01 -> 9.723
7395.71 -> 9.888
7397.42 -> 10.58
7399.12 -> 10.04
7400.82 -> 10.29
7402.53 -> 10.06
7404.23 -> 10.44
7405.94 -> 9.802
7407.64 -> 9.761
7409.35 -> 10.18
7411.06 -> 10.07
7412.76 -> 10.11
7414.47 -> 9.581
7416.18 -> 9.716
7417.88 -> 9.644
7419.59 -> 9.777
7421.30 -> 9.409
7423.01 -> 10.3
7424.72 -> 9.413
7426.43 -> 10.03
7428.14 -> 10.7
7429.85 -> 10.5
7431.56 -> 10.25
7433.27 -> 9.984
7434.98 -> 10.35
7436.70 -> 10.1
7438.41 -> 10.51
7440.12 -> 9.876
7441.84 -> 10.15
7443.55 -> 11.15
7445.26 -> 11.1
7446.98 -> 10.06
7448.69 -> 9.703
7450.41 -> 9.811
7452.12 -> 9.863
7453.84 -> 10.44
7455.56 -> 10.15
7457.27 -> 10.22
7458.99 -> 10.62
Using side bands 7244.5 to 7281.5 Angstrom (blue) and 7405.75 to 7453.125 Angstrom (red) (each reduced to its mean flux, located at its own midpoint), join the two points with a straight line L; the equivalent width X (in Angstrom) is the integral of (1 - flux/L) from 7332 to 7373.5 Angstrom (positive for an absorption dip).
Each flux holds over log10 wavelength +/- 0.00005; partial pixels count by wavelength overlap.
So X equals -1.37 Angstrom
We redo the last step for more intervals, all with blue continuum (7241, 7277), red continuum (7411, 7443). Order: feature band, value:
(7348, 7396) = -1.0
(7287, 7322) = -2.2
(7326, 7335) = -2.0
